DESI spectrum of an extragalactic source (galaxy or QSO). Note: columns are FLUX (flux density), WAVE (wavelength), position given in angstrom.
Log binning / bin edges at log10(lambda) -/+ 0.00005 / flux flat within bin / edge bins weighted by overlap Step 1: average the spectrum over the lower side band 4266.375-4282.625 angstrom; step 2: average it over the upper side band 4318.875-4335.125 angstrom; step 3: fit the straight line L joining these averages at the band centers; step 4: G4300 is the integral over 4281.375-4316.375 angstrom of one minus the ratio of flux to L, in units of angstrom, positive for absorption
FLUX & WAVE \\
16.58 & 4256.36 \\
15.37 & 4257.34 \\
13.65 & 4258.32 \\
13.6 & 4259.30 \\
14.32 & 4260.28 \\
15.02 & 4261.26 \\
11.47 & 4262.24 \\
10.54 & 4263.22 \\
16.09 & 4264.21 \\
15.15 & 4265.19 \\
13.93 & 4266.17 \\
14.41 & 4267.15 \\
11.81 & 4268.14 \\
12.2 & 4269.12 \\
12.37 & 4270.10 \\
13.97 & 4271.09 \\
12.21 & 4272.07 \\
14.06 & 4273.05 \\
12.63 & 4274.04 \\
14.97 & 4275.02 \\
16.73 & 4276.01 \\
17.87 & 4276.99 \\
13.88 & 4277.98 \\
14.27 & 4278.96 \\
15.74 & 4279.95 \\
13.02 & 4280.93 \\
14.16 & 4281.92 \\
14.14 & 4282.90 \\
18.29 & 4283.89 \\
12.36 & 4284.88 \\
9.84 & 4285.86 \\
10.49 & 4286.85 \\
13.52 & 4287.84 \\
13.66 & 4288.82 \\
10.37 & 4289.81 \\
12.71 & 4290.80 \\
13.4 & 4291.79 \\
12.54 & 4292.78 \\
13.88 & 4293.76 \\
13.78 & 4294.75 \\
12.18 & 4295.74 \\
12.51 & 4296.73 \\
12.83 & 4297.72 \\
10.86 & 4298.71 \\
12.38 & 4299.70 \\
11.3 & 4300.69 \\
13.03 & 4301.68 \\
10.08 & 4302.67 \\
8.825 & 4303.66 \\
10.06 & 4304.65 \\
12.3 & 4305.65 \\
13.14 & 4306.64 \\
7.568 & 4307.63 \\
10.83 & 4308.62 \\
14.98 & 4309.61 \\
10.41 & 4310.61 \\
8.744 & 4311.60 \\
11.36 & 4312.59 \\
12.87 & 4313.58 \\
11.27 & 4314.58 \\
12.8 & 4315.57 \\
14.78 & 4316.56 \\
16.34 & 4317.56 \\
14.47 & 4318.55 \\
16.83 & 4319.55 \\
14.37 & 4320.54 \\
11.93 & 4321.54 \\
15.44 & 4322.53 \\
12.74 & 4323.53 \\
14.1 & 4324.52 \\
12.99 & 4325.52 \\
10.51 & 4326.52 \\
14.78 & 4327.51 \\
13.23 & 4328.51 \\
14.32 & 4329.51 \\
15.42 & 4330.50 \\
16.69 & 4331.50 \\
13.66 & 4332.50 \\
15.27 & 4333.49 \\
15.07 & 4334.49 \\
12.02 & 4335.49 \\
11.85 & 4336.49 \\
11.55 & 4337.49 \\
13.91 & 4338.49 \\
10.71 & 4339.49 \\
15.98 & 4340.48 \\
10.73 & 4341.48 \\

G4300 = 4.9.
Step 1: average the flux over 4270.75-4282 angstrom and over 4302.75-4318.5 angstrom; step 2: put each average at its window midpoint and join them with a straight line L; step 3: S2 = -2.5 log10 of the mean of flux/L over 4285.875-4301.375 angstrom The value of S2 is 0.065 mag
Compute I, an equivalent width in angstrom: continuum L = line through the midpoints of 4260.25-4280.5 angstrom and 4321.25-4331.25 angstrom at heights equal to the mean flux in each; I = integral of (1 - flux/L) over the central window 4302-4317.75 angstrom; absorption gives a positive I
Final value 2.49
